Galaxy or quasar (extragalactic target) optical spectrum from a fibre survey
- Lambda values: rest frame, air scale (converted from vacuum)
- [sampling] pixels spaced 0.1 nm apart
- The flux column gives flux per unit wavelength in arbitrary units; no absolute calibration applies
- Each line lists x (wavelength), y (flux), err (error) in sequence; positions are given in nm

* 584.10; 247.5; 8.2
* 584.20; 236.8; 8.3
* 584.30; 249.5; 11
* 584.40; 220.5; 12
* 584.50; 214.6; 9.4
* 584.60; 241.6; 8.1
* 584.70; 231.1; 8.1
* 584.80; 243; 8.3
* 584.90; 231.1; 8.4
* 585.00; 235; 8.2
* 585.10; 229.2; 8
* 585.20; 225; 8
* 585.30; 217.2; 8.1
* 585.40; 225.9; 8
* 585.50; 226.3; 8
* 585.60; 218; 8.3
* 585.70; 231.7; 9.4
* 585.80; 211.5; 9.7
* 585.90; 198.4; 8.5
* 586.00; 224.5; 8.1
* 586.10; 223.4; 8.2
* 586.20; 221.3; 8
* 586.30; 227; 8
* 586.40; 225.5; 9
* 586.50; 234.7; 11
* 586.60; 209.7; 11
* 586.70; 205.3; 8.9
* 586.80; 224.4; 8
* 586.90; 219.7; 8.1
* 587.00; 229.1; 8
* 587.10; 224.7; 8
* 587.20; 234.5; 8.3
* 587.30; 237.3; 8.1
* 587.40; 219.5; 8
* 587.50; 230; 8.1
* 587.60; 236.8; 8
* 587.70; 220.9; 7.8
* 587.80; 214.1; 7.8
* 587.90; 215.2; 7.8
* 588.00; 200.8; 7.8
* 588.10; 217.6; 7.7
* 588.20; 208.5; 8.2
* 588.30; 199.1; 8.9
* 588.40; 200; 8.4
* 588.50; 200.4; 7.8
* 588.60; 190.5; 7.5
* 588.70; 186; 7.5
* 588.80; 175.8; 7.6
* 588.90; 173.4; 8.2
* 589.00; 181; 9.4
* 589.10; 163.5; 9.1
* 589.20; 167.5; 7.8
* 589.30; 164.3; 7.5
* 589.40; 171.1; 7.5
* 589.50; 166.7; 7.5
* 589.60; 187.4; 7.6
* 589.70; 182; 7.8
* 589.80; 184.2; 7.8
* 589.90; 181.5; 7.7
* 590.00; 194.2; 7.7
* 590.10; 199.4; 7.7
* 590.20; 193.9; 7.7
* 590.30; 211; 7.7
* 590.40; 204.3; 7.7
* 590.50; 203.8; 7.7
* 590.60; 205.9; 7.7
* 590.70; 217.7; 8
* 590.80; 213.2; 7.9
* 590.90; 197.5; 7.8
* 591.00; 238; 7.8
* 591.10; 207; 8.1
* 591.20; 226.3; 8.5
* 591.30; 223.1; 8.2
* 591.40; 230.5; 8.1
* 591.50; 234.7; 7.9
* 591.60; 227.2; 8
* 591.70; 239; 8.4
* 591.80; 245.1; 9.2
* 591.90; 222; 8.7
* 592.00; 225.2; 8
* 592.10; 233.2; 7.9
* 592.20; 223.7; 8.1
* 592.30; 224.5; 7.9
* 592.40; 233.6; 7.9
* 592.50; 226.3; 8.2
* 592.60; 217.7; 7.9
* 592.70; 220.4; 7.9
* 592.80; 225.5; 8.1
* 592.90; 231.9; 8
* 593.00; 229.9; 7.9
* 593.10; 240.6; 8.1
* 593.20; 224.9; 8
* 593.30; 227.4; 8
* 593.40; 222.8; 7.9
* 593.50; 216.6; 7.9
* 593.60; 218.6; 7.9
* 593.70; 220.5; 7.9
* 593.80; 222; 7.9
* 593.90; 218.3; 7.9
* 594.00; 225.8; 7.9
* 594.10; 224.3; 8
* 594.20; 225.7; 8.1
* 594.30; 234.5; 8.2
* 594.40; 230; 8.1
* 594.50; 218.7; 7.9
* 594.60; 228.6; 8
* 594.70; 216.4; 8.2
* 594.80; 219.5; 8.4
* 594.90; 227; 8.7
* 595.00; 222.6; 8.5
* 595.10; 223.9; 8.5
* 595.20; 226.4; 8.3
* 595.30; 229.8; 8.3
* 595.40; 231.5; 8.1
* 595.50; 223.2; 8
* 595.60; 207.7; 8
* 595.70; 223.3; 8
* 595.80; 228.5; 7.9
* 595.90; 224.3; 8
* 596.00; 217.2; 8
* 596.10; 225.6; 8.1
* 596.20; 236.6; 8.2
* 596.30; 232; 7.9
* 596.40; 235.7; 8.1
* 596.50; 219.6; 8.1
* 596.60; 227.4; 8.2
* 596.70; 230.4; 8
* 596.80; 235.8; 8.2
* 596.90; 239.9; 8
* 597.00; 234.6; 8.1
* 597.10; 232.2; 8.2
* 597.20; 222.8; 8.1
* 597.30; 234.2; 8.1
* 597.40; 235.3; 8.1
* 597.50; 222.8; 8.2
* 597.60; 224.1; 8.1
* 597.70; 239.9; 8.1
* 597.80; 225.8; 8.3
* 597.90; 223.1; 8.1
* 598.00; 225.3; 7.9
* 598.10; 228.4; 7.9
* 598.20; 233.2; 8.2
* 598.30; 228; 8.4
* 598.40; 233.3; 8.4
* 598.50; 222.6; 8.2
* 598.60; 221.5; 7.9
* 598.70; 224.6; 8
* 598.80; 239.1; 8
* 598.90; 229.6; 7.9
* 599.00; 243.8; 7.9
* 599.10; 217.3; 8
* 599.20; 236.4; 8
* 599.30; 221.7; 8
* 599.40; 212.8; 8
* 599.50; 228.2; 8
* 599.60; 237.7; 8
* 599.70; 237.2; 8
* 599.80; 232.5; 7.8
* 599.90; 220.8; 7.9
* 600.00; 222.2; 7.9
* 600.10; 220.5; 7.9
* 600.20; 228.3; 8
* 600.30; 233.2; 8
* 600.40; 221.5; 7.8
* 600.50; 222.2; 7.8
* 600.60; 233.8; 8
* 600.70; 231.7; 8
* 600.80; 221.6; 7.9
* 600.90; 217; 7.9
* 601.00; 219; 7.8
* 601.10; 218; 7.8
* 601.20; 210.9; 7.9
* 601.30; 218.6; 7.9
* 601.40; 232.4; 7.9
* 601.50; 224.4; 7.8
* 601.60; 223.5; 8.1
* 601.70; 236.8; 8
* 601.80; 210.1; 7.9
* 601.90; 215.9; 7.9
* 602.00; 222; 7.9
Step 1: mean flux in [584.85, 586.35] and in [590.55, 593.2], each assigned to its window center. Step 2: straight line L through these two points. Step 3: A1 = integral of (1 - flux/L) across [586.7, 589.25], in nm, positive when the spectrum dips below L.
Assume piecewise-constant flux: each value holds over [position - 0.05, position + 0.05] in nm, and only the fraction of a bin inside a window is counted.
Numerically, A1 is 0.19 nm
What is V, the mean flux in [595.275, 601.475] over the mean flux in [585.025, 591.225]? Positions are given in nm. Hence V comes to 1.1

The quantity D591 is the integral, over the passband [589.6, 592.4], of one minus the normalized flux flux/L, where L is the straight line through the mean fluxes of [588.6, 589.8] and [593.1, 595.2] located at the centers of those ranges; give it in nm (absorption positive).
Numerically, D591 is -0.30 nm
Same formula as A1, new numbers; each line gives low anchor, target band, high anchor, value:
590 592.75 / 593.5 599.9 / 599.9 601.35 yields -0.17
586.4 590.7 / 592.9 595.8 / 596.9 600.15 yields -0.09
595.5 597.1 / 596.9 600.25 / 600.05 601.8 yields -0.04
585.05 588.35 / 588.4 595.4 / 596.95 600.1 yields 0.37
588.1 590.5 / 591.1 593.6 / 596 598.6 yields -0.30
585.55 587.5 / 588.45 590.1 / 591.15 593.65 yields 0.33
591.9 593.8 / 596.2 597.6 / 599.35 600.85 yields -0.03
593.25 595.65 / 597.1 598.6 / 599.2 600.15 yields -0.02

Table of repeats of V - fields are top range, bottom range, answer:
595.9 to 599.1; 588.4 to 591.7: 1.16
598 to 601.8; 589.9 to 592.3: 1.04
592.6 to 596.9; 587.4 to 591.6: 1.12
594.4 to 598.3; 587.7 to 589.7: 1.20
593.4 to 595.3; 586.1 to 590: 1.10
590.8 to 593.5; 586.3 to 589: 1.07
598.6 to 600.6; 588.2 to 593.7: 1.09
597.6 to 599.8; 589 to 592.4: 1.11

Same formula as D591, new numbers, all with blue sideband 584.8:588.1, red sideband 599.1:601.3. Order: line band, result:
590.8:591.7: 0.00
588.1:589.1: 0.15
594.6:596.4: -0.01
